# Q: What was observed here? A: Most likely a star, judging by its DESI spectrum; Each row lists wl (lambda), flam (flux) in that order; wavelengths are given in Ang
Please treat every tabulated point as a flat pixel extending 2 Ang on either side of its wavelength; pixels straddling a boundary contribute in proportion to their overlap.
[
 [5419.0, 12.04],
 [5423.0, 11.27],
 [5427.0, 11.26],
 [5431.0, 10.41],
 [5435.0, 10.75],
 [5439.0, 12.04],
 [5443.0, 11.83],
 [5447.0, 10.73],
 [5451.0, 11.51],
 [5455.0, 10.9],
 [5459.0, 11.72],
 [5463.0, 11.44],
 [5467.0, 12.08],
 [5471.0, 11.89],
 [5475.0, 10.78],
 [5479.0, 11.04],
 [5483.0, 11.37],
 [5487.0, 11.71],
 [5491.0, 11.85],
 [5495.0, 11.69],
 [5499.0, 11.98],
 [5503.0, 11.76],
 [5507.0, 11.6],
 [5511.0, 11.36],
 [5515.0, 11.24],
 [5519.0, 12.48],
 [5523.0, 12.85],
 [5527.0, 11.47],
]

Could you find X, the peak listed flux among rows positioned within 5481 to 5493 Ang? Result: 11.85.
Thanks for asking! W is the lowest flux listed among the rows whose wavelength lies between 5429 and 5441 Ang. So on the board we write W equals 10.41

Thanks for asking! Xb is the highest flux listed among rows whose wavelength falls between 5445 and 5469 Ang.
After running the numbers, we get 12.08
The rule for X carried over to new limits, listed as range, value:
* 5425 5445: 12.04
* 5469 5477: 11.89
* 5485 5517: 11.98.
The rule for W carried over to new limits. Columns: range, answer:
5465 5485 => 10.78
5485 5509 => 11.6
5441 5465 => 10.73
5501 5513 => 11.36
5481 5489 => 11.37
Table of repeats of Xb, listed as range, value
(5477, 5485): 11.37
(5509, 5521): 12.48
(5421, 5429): 11.27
